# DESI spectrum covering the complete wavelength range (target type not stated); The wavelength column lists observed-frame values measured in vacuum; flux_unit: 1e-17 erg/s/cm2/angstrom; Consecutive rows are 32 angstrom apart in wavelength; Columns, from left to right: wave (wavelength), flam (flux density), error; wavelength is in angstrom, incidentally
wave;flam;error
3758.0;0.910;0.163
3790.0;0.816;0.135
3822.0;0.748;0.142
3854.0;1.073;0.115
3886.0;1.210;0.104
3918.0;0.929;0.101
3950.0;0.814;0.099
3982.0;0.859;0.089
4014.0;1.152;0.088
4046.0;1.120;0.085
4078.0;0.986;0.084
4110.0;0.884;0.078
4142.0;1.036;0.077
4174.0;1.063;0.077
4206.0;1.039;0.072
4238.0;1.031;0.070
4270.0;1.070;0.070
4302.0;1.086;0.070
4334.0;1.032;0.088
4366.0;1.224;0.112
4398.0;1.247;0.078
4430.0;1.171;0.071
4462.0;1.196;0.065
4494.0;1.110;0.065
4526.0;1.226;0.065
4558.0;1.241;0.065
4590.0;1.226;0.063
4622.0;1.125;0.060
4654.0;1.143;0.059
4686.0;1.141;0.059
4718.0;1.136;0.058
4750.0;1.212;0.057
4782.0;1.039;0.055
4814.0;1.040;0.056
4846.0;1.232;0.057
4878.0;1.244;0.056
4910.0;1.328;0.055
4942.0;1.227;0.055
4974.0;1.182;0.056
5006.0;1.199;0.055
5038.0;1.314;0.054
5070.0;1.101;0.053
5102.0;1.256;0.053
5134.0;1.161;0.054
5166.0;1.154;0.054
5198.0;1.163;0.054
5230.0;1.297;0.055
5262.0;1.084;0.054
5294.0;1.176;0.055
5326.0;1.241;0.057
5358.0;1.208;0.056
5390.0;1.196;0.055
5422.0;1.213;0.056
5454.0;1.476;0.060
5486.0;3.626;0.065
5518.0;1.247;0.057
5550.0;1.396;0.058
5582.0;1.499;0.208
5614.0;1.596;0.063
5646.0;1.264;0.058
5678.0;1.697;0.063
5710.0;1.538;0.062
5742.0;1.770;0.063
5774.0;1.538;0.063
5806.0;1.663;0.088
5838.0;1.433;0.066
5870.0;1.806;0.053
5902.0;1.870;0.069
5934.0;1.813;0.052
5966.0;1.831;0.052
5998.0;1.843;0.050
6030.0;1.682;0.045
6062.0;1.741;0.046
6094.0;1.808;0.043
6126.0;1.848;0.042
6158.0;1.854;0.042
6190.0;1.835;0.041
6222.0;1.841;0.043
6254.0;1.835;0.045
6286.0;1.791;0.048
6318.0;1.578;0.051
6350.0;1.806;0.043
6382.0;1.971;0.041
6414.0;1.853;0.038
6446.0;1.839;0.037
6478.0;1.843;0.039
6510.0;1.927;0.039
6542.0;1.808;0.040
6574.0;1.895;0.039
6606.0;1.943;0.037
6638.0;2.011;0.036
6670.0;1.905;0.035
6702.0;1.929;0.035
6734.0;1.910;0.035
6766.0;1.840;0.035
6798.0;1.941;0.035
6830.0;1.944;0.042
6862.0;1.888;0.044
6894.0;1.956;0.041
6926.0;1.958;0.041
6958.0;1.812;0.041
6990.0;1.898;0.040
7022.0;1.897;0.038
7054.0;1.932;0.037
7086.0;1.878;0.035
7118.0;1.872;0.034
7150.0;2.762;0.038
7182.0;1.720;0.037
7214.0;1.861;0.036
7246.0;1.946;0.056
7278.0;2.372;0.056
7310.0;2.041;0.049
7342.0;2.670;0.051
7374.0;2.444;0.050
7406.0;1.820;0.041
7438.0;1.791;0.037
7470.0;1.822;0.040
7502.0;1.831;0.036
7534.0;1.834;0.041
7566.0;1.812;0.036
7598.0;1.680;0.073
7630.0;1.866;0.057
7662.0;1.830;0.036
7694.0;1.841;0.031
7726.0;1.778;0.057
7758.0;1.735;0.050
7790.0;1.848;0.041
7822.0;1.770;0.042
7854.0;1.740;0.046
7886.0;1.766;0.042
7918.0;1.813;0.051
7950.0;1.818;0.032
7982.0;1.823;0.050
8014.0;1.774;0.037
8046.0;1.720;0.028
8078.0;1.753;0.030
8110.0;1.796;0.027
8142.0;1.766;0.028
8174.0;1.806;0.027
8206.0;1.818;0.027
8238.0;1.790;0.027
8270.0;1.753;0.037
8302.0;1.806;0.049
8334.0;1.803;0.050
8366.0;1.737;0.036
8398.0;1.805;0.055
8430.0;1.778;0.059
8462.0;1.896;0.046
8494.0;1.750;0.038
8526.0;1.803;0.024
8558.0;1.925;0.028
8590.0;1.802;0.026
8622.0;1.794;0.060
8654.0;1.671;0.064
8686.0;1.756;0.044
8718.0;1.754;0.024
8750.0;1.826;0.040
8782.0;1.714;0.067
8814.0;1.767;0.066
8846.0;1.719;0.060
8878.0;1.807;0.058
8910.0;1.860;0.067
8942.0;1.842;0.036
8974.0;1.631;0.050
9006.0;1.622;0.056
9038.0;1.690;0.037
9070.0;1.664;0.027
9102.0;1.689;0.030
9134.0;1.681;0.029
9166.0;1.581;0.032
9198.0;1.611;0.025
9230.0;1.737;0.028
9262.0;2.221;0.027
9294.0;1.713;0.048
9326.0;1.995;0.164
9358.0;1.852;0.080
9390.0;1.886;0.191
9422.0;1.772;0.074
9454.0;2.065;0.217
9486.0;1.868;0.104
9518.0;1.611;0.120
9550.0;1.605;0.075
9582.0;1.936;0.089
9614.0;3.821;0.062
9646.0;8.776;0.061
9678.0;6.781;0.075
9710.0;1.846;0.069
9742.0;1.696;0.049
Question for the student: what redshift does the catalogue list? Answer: 0.47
